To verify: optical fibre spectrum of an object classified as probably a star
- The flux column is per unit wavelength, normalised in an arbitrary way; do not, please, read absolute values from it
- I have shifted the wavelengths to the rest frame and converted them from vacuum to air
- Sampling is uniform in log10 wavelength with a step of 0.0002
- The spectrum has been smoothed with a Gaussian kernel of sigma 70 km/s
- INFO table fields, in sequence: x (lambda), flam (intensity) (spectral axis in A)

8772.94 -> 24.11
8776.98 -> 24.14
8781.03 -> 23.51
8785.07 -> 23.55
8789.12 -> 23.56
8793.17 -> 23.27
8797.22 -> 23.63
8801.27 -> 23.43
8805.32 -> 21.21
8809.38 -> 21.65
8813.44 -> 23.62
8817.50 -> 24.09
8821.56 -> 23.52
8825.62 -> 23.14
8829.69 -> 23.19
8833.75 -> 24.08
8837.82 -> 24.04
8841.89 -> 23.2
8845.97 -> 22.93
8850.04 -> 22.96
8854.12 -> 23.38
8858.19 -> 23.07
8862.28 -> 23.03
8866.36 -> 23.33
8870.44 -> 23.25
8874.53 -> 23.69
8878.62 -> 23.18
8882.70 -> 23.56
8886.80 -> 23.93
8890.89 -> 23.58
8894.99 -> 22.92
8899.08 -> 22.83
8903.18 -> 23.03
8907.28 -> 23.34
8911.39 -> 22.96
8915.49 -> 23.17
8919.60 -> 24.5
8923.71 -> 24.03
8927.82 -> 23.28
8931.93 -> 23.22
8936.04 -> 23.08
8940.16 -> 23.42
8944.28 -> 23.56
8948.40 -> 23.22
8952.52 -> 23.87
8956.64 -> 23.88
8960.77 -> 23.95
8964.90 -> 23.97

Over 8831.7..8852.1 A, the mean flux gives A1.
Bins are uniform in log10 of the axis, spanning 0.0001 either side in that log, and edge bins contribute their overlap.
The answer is 23.4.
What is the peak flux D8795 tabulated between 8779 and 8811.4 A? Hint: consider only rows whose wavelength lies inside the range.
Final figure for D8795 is 23.63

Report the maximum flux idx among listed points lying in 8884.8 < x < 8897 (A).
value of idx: 23.93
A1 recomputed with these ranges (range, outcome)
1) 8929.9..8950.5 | 23.3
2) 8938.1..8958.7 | 23.6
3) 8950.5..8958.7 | 23.9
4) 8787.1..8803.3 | 23.5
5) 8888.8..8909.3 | 23.1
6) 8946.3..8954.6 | 23.6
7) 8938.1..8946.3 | 23.5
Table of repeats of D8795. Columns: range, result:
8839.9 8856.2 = 23.38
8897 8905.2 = 23.03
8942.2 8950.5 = 23.56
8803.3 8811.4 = 21.65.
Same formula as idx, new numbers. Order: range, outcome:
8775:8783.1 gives 24.14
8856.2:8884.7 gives 23.69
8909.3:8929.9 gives 24.5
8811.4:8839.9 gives 24.09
